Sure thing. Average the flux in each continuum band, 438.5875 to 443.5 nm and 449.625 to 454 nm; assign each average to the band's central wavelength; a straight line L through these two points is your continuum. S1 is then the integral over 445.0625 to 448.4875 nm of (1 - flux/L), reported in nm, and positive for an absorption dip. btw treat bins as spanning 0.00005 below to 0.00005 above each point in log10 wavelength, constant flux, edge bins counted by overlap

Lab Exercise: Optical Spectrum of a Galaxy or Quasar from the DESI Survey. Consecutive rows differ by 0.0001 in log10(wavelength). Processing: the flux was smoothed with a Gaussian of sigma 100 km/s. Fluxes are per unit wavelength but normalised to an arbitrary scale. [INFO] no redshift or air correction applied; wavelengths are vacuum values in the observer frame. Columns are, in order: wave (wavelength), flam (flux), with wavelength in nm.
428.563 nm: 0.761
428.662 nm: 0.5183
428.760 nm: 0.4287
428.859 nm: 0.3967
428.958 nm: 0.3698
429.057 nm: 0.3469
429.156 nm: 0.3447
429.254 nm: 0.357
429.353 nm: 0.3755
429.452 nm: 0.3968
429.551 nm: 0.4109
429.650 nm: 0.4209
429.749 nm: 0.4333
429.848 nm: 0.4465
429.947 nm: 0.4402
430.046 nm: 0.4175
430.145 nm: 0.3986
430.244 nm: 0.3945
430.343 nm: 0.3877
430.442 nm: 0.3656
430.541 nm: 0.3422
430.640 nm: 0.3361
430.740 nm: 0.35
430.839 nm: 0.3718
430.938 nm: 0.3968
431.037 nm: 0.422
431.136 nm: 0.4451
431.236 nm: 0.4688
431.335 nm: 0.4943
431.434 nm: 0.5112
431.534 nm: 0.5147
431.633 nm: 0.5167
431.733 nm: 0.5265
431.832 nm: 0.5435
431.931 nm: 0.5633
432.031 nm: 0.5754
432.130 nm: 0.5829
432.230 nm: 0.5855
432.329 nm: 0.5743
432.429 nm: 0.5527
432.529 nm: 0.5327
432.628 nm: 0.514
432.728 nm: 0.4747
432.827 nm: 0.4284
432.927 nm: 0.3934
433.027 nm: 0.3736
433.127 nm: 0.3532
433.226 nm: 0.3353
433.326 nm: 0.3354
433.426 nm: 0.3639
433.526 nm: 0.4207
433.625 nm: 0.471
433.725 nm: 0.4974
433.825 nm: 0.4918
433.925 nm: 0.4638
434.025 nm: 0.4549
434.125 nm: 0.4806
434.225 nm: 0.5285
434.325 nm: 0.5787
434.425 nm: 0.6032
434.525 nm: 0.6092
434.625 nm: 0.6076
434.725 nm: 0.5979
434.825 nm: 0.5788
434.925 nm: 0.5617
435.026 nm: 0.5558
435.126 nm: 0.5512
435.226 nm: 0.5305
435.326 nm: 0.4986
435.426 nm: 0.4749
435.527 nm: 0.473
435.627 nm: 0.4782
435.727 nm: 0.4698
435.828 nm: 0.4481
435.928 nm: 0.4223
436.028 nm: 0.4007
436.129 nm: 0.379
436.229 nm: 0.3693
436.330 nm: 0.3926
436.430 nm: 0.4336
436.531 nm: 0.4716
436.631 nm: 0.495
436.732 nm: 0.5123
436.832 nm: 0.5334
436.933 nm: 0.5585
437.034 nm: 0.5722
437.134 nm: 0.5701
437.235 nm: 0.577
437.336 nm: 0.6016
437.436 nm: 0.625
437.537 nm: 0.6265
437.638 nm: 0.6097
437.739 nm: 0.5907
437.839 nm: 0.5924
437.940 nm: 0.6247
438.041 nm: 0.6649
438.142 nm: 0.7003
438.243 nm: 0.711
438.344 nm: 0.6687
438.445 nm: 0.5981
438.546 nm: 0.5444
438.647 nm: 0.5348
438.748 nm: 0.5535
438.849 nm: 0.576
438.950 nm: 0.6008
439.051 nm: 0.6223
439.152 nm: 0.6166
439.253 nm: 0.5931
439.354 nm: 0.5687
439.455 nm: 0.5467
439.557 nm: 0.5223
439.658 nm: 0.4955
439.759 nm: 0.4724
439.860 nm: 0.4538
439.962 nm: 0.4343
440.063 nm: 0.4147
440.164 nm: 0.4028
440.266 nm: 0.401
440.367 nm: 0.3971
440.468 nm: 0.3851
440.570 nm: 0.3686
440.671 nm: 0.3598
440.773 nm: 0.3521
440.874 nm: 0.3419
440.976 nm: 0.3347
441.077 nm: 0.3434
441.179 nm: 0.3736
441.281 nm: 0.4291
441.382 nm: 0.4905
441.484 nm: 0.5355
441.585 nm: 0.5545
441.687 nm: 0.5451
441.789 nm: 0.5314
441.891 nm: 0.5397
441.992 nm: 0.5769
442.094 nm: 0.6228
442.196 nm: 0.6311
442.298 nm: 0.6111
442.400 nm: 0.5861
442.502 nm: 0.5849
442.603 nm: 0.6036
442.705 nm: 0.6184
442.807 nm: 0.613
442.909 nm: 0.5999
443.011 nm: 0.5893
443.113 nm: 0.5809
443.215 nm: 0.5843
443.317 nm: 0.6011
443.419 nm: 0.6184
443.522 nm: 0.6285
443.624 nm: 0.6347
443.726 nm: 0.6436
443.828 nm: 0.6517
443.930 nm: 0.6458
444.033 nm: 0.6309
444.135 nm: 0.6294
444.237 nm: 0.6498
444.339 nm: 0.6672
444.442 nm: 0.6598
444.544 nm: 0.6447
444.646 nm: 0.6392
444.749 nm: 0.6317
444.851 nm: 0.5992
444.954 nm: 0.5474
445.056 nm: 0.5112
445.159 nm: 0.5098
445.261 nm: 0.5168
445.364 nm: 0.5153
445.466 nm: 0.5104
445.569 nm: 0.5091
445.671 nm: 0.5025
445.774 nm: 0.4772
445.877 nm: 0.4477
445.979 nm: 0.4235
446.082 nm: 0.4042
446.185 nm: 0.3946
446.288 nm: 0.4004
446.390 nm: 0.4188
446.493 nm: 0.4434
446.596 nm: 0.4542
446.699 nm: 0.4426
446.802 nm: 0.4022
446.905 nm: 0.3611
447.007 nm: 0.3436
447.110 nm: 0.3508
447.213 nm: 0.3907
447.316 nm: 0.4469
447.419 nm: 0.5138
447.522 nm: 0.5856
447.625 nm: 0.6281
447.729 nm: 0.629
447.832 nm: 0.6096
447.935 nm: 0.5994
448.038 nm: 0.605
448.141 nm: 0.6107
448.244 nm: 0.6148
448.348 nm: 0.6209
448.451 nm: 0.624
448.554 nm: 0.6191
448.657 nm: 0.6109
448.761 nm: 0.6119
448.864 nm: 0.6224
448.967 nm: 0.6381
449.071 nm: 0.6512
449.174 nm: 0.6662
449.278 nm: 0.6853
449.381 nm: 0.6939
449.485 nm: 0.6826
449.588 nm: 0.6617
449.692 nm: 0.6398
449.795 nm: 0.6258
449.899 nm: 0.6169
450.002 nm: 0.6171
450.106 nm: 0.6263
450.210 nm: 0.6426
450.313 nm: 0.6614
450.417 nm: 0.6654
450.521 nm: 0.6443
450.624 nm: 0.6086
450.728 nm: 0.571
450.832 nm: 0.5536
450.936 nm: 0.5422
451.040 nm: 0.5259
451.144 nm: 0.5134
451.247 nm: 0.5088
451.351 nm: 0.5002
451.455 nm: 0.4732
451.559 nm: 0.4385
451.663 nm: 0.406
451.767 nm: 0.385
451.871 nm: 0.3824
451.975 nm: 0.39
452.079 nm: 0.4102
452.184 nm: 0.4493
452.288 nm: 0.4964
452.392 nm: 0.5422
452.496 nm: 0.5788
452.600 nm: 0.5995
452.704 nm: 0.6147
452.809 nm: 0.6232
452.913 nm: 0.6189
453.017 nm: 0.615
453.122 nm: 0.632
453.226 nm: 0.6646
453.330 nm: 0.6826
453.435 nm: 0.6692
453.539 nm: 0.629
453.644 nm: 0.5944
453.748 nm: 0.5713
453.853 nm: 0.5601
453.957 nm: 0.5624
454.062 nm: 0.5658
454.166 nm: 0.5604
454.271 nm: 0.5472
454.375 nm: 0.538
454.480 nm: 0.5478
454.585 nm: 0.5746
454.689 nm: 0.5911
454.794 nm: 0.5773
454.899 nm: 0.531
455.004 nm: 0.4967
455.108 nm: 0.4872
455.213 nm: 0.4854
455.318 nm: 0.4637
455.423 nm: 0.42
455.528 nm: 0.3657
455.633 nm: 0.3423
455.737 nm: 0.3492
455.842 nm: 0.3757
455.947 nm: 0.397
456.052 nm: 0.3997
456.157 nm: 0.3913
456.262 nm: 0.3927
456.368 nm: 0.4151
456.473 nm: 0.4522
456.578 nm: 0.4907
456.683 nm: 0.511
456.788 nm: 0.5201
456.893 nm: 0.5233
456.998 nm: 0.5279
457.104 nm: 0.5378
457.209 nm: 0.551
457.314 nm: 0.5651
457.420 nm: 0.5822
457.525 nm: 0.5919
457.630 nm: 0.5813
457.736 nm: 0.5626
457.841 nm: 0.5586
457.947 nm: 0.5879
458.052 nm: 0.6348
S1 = 0.30 nm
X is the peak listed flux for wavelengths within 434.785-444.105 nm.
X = 0.711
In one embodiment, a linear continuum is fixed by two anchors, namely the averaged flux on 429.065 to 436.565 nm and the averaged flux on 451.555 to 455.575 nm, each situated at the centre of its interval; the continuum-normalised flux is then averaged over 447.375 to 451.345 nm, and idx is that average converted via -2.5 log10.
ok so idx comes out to -0.177 mag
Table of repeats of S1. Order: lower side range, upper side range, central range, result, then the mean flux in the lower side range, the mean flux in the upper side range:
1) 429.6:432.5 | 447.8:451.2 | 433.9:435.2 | -0.161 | 0.462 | 0.621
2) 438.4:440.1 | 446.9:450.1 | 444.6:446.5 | 0.258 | 0.539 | 0.59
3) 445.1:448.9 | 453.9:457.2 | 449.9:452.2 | -0.142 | 0.507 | 0.483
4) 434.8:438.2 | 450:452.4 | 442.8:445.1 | -0.411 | 0.528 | 0.521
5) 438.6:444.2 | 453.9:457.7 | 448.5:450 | -0.388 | 0.531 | 0.495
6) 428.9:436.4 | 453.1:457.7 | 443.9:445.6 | -0.343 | 0.46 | 0.518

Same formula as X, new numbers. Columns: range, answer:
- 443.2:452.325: 0.6939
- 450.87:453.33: 0.6826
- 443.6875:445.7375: 0.6672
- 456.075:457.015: 0.5279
